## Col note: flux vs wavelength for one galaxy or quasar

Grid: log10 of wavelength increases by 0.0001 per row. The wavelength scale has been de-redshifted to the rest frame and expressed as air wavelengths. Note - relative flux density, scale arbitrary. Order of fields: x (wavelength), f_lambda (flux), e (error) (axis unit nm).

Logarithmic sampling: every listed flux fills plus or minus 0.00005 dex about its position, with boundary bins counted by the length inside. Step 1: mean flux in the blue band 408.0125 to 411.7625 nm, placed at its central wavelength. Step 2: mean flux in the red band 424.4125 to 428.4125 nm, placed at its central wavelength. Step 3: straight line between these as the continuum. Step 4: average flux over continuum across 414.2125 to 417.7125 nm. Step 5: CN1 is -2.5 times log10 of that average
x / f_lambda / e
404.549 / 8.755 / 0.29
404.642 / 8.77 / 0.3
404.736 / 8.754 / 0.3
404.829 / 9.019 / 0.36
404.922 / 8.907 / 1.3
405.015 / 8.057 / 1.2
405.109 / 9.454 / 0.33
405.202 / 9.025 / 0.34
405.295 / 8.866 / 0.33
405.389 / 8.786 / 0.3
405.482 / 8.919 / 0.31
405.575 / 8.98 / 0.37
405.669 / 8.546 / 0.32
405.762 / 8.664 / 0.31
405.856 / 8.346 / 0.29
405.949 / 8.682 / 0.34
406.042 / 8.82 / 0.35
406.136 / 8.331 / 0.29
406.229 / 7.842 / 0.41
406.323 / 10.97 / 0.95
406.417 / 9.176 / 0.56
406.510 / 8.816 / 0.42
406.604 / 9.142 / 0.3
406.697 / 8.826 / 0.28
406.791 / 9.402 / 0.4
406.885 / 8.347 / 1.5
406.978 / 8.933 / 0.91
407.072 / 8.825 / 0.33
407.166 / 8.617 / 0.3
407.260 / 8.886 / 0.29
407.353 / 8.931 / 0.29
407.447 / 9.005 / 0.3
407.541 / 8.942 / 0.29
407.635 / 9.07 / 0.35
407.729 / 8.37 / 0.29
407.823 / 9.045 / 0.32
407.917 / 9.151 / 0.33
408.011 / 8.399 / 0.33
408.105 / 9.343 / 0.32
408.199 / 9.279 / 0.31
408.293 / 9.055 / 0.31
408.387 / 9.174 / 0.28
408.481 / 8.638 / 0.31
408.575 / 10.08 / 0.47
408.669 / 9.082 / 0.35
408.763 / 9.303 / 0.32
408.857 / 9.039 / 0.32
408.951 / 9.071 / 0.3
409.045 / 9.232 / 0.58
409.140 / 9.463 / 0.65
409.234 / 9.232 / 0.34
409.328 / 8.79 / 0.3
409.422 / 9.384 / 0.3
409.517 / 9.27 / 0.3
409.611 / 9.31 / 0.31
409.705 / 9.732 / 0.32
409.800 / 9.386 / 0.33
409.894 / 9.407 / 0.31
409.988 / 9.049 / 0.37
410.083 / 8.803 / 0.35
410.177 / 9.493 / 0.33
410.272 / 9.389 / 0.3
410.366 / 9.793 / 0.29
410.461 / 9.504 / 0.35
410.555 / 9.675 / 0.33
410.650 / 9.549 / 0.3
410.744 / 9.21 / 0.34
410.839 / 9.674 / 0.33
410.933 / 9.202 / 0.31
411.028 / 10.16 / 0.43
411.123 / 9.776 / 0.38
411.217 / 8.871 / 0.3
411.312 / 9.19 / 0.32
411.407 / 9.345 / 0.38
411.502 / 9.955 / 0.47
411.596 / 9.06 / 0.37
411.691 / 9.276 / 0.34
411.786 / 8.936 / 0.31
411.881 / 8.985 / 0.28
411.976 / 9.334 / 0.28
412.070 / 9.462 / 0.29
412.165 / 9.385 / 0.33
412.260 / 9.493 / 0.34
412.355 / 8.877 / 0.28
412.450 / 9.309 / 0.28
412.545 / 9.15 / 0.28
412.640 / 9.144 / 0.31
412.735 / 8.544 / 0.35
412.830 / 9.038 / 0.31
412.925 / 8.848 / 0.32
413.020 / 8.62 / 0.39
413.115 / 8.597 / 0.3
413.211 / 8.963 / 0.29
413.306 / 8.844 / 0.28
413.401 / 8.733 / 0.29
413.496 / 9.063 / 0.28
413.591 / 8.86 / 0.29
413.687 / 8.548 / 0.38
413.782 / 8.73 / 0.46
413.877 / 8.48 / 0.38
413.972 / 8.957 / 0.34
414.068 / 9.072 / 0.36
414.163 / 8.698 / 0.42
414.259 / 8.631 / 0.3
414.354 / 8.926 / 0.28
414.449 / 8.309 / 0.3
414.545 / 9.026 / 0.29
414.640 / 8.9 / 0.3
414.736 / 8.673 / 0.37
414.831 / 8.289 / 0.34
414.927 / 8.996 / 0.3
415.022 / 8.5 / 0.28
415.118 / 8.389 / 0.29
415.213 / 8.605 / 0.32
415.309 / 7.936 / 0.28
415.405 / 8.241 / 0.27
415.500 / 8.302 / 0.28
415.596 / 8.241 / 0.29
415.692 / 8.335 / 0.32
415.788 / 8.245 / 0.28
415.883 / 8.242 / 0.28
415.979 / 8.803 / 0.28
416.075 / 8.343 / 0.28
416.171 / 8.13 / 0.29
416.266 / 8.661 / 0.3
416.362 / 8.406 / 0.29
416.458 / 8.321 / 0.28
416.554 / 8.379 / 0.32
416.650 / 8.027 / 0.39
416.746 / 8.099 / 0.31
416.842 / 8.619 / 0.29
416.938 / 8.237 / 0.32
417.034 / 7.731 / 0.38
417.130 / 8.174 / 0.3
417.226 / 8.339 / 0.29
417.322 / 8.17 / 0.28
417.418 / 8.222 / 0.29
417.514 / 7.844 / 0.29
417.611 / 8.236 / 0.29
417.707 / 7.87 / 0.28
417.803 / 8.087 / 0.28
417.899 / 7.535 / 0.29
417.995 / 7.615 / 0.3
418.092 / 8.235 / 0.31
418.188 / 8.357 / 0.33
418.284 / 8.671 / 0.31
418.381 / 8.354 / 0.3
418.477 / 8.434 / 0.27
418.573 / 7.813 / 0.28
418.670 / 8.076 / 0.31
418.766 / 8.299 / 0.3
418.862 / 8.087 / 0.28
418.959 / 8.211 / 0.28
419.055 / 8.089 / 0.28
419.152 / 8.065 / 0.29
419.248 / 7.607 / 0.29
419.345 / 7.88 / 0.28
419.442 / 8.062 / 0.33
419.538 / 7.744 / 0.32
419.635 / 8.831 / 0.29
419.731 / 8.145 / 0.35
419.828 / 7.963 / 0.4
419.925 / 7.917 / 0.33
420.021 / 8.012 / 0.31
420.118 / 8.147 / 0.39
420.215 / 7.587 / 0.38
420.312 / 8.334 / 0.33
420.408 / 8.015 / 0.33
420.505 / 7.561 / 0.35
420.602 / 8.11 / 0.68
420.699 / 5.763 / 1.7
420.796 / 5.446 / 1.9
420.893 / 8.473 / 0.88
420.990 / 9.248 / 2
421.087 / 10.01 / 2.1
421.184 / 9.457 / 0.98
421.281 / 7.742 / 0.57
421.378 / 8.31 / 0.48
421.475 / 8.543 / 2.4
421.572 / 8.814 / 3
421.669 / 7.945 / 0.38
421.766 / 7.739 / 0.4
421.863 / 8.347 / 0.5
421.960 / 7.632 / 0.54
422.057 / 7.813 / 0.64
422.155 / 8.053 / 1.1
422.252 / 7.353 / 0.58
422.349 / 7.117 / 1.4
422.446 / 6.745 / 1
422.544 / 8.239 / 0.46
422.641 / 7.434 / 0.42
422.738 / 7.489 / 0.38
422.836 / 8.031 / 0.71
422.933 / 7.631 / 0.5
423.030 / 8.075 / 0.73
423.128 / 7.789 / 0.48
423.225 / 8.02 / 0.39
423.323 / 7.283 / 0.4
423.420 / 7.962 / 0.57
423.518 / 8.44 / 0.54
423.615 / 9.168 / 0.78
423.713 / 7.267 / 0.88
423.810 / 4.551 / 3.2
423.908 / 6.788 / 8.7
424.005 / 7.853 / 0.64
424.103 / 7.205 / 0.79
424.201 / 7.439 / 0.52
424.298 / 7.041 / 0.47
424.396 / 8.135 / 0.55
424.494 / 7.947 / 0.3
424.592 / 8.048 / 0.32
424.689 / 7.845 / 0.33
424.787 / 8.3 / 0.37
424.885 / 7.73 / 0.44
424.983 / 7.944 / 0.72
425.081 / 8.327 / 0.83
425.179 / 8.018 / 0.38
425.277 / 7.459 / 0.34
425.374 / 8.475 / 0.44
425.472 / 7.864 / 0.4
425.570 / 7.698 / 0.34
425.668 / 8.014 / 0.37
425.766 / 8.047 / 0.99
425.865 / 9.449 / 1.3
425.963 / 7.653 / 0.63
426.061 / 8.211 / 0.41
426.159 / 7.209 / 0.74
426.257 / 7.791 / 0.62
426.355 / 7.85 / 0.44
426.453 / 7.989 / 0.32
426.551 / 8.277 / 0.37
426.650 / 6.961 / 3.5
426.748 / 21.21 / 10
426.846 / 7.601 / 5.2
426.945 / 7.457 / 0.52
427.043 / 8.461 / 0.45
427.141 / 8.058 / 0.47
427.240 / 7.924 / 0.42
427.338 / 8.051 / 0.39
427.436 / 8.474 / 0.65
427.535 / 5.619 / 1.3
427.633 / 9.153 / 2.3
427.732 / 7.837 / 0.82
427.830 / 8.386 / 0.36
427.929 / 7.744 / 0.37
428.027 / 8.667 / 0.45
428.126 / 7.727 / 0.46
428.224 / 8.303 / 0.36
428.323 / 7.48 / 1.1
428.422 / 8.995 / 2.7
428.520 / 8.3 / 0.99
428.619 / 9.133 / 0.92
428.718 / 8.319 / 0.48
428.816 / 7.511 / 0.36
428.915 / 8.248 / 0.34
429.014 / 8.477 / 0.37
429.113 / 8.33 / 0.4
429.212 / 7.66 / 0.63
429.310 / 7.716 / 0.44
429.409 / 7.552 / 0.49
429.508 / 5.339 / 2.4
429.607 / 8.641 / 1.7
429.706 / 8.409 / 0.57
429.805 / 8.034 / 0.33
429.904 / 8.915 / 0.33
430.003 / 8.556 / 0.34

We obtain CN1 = 0.072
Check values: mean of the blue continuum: 9.33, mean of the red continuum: 8.29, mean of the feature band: 8.37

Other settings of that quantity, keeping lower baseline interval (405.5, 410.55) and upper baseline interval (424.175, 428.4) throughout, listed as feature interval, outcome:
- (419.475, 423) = 0.07 mag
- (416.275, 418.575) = 0.06 mag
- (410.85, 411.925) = -0.05 mag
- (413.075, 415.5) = 0.01 mag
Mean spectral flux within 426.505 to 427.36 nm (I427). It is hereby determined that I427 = 9.37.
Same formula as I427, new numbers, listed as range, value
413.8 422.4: 8.21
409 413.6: 9.23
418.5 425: 7.86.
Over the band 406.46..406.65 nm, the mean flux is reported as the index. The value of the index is 8.99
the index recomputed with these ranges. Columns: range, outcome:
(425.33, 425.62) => 8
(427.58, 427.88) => 8.42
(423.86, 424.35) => 7.28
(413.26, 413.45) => 8.81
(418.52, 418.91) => 8.09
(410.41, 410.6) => 9.59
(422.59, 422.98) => 7.66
